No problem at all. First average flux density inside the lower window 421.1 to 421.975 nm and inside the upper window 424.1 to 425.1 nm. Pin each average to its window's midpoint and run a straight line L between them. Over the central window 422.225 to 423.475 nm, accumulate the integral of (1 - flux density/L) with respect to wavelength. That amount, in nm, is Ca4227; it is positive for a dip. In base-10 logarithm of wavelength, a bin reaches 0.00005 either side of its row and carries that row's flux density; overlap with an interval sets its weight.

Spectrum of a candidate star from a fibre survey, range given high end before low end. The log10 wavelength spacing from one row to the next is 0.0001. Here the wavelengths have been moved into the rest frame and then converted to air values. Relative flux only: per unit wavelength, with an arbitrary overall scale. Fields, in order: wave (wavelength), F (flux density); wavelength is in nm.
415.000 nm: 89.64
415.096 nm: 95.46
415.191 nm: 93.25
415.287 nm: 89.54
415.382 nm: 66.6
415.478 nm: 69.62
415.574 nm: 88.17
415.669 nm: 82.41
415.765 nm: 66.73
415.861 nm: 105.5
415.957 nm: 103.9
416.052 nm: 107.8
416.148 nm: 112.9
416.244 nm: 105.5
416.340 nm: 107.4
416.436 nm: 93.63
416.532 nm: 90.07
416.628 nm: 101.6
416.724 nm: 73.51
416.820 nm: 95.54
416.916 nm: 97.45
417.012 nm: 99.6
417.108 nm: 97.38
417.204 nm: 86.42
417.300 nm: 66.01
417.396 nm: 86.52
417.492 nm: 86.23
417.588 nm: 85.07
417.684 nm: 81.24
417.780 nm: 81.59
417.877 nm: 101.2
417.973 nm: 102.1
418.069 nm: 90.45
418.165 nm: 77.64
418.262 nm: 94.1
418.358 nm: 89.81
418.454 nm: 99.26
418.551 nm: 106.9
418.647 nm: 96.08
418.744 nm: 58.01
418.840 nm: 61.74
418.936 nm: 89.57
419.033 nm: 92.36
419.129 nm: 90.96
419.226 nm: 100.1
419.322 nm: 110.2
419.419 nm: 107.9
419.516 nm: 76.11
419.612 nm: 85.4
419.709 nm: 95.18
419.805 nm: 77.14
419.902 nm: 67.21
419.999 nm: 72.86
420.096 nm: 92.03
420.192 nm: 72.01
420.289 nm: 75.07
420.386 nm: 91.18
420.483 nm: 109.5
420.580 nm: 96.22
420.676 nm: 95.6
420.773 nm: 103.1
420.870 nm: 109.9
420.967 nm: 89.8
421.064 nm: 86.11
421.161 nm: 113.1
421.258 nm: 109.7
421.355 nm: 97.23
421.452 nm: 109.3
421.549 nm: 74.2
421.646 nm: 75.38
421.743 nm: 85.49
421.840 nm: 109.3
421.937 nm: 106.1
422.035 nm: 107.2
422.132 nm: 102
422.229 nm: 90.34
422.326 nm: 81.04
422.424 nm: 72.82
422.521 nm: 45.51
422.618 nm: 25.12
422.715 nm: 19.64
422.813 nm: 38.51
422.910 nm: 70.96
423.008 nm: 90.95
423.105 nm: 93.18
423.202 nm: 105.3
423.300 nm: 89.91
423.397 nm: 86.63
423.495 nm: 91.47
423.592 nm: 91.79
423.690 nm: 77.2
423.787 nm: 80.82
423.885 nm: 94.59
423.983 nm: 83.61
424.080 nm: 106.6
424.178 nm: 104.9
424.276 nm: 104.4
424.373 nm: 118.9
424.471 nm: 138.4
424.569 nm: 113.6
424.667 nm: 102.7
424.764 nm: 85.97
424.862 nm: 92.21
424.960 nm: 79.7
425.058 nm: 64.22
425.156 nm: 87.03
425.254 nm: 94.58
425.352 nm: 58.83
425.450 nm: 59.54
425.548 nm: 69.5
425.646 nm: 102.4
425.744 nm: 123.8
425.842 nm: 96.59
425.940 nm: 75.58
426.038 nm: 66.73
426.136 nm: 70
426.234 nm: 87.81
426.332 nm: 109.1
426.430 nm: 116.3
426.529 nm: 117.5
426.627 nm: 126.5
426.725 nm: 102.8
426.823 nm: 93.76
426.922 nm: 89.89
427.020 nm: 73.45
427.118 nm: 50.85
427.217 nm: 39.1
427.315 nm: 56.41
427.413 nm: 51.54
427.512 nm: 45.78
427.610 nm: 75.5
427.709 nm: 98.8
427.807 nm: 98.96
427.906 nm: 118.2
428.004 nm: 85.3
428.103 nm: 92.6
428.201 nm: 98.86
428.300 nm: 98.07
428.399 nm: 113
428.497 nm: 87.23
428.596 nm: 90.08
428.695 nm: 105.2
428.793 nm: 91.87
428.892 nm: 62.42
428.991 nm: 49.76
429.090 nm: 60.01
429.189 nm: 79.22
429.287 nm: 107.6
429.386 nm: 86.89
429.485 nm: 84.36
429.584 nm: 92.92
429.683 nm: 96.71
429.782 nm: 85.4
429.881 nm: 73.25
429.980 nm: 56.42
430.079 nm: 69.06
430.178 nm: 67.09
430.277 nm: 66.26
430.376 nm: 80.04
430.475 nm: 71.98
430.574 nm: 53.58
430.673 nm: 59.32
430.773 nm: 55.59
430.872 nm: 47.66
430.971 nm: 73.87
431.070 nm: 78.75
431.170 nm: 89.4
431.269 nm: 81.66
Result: 0.369 nm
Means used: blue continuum 97.5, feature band 69.8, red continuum 101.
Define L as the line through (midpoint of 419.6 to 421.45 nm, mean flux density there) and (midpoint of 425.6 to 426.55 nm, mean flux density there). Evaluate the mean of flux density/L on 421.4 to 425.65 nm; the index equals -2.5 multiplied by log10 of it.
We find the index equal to 0.10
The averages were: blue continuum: 92.1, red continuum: 95.9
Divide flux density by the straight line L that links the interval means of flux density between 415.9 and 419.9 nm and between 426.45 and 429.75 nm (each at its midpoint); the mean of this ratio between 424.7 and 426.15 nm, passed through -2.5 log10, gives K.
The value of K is 0.063 mag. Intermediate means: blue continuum 91.5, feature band 82.3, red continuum 85.7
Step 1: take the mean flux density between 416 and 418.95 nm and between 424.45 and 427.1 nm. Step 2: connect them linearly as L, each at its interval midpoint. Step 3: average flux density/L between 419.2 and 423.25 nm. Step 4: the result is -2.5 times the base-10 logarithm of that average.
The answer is 0.06 mag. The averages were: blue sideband 91.1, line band 86.5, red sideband 91.6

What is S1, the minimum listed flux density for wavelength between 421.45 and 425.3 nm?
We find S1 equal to 19.64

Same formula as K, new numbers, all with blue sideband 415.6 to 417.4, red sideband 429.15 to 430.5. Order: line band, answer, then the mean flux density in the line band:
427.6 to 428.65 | -0.18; 96.8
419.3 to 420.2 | 0.06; 85.5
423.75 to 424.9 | -0.20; 103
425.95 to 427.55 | 0.03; 81.2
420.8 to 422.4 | -0.09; 96.3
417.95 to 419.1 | 0.05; 87.9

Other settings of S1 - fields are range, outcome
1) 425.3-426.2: 58.83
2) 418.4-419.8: 58.01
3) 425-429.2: 39.1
